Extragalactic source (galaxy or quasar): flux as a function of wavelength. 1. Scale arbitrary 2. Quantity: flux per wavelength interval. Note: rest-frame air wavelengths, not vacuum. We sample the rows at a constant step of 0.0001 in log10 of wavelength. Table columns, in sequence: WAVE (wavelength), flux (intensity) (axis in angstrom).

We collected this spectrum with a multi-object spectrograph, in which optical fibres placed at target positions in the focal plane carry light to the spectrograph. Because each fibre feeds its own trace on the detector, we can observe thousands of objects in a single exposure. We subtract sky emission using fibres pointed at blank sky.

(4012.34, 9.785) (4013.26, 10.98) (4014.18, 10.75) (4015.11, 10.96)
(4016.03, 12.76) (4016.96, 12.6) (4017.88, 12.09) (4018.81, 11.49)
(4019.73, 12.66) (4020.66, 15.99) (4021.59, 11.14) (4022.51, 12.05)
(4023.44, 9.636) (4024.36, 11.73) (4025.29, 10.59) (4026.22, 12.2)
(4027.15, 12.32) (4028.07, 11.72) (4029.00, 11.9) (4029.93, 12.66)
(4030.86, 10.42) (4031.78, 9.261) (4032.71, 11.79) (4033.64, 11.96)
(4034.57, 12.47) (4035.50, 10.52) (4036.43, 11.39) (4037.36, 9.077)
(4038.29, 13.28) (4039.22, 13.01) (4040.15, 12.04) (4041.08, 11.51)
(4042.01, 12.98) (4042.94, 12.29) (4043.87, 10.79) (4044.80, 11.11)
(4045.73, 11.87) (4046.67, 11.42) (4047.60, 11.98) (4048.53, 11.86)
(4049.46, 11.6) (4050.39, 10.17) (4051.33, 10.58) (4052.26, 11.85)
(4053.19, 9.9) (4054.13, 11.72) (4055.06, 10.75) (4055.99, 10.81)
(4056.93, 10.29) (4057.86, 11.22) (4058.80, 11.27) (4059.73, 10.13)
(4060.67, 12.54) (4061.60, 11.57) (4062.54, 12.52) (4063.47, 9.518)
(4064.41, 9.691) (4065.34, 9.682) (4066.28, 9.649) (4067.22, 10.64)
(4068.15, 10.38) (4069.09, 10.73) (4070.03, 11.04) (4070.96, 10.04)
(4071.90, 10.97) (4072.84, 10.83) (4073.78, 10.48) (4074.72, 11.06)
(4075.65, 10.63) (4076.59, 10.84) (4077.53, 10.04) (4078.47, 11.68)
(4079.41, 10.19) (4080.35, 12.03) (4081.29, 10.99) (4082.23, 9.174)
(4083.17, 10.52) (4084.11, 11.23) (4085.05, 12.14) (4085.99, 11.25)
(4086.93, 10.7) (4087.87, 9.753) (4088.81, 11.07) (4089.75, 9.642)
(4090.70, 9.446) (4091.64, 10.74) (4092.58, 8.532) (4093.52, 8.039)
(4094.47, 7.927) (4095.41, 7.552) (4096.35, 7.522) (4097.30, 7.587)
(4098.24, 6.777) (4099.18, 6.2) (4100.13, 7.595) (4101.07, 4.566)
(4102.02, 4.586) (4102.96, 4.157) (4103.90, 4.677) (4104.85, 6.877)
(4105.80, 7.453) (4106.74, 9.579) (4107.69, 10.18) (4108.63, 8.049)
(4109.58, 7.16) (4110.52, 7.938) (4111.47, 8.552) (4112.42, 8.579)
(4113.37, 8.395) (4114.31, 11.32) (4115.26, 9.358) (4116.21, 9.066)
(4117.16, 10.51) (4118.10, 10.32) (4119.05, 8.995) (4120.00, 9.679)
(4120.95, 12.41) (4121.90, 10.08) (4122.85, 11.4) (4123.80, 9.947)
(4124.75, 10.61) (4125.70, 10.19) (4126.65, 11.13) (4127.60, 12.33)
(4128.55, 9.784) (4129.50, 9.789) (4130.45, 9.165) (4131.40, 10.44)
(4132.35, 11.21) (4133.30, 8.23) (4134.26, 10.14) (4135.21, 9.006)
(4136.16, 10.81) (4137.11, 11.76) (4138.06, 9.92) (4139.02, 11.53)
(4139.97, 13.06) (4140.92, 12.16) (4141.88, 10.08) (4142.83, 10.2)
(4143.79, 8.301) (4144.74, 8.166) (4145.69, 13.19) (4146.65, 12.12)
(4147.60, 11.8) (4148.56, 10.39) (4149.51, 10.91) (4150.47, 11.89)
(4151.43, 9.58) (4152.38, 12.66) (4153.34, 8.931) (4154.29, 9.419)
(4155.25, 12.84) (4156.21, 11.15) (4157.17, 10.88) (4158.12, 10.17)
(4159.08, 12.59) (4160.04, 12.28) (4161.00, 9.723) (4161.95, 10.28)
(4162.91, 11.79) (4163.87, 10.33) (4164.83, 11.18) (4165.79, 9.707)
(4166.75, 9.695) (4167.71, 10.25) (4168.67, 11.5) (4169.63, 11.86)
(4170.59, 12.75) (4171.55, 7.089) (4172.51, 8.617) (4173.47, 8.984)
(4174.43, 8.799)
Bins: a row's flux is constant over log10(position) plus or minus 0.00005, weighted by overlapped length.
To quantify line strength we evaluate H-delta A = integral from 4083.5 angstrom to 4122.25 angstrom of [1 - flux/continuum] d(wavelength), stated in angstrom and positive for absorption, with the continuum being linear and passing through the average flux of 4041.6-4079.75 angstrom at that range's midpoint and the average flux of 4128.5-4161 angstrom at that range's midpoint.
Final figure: 7.7 angstrom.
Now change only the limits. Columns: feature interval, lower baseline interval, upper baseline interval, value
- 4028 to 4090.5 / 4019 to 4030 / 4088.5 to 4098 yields -4.5 angstrom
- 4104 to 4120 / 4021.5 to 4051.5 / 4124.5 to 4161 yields 3.1 angstrom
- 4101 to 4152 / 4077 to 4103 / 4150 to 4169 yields 1.6 angstrom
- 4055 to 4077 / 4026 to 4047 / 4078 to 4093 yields 0.6 angstrom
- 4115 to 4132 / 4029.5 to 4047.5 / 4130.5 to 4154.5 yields 0.8 angstrom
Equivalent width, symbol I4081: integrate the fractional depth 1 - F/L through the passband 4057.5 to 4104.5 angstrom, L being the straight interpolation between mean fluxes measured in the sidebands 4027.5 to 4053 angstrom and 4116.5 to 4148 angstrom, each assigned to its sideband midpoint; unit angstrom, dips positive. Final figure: 6.3 angstrom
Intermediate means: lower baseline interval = 11.5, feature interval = 9.62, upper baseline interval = 10.6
